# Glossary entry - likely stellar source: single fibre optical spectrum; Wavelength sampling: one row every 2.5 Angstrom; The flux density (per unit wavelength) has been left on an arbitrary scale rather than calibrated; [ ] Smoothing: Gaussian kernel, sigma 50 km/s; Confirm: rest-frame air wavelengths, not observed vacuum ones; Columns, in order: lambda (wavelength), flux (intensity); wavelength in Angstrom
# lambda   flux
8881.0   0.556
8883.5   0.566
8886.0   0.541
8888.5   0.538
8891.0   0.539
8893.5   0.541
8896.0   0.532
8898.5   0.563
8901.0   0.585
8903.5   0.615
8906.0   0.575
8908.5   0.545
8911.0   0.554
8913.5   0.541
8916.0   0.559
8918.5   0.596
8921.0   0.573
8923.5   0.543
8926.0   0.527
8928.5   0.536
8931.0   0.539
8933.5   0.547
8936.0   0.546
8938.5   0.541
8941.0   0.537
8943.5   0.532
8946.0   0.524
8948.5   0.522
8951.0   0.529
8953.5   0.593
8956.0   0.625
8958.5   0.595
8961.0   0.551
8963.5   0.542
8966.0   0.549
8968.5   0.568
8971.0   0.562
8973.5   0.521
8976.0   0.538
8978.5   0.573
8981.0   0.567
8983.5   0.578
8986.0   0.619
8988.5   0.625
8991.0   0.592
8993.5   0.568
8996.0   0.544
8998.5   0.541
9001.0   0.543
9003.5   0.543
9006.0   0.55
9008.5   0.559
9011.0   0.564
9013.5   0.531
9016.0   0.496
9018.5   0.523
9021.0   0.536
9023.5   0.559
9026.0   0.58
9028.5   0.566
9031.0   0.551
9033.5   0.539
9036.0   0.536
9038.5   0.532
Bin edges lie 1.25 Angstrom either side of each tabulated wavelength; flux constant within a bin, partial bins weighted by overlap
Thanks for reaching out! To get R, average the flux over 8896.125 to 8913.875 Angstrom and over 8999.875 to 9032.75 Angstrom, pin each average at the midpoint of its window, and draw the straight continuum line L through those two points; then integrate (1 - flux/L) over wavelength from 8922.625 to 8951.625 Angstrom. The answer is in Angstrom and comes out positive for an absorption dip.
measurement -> 1.3 Angstrom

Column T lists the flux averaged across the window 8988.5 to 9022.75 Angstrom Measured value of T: 0.548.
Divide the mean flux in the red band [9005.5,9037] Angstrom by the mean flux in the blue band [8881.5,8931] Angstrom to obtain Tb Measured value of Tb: 0.98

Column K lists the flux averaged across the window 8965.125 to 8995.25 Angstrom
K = 0.571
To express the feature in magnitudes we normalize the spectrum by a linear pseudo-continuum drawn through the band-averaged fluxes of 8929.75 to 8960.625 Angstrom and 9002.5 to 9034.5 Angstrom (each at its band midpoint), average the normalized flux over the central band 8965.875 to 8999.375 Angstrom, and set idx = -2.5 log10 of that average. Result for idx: -0.037 mag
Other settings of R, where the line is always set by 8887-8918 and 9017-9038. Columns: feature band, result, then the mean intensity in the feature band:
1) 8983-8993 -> -0.94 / 0.603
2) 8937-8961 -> -0.04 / 0.555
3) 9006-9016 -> 0.09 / 0.544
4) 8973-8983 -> -0.04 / 0.554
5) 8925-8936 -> 0.34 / 0.538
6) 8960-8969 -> 0.03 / 0.551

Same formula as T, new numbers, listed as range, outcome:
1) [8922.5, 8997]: 0.558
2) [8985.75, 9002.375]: 0.573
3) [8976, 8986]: 0.574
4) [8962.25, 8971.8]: 0.555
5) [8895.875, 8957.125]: 0.555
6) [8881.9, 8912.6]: 0.558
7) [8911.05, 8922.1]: 0.566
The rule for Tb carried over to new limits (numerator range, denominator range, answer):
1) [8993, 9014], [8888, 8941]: 0.99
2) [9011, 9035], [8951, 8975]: 0.96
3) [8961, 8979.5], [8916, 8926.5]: 0.98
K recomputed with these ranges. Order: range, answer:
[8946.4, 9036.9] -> 0.557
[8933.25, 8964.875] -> 0.553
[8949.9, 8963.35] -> 0.576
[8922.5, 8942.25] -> 0.539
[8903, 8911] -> 0.571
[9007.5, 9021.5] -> 0.534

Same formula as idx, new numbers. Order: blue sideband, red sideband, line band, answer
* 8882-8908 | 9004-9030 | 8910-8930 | 0.01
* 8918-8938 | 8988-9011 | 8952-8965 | -0.05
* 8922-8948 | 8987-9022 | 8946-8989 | -0.04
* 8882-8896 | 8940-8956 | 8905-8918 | -0.02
